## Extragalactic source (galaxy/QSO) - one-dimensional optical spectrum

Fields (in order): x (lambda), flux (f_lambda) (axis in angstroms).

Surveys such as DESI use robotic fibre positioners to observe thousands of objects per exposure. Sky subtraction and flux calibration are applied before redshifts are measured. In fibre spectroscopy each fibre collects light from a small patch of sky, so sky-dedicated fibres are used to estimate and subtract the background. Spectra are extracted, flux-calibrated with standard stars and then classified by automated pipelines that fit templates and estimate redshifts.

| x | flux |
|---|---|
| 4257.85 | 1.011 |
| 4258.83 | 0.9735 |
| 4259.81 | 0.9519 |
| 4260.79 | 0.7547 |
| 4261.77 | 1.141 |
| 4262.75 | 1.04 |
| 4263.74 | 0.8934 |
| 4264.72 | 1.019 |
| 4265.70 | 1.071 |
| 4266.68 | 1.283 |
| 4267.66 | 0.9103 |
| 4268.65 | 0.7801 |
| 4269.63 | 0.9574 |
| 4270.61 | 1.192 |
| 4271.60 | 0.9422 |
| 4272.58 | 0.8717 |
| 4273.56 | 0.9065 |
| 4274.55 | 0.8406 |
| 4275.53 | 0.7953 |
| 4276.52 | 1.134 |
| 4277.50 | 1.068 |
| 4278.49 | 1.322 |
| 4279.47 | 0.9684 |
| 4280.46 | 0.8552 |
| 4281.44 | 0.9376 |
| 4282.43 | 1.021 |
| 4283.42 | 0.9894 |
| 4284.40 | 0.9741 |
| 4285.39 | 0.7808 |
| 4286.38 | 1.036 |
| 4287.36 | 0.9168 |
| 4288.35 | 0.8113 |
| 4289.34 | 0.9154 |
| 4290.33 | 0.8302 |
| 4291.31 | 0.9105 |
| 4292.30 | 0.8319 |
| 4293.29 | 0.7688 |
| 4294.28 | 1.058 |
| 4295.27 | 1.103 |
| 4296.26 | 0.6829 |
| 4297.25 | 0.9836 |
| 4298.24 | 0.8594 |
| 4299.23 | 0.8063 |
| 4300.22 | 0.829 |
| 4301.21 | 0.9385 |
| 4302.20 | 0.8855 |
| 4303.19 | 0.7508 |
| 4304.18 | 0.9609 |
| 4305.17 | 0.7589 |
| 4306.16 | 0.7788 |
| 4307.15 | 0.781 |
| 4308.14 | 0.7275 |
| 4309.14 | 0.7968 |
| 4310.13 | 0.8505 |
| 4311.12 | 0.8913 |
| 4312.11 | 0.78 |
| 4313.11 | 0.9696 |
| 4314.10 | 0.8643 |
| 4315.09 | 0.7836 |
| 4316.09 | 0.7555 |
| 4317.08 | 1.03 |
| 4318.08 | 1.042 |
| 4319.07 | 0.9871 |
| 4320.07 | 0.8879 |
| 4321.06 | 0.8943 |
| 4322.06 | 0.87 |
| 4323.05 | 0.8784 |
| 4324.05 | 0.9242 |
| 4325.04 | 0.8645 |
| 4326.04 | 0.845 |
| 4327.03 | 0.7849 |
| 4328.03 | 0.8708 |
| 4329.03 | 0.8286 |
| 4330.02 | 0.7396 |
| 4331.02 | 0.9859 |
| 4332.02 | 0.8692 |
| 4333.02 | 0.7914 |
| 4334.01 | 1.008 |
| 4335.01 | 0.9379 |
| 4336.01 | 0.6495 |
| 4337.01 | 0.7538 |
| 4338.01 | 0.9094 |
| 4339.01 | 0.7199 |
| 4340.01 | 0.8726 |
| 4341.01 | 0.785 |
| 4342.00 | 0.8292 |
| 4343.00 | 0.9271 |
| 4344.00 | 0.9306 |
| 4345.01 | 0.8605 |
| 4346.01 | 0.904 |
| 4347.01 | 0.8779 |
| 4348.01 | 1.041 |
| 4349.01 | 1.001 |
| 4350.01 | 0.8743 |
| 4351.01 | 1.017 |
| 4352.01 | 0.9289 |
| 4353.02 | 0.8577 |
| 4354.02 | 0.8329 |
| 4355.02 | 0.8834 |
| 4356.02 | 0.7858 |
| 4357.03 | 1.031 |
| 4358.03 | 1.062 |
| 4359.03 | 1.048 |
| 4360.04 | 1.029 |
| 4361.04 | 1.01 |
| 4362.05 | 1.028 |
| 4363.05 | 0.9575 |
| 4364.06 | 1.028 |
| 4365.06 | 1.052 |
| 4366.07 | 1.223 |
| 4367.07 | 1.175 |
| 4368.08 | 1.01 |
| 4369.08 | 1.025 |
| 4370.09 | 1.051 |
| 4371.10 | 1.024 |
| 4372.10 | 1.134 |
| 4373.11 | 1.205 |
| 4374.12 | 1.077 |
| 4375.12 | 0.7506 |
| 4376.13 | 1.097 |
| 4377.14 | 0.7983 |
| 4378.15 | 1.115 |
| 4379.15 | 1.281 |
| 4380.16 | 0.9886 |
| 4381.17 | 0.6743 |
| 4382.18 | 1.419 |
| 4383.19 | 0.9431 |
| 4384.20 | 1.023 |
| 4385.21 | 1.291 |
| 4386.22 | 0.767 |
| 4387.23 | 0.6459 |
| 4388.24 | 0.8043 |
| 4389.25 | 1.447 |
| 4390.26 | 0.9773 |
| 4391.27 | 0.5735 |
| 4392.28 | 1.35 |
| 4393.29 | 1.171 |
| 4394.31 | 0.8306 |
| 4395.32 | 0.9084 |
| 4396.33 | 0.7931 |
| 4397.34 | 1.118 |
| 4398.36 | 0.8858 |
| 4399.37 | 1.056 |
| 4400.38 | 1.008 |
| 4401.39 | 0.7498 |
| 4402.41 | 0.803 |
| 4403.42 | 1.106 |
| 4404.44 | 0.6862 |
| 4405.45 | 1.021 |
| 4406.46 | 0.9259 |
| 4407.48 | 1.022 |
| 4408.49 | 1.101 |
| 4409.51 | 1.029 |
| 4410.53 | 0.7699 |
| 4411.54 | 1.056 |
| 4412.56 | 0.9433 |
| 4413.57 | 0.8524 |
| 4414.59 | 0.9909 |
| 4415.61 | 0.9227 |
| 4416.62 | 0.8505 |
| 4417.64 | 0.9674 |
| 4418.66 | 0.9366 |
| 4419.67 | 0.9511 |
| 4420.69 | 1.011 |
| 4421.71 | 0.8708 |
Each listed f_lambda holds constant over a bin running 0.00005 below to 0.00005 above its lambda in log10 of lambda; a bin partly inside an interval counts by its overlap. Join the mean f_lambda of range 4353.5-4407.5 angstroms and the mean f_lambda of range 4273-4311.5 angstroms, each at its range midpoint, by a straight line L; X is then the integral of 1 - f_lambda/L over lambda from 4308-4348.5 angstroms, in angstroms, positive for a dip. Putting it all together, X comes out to 3.0 angstroms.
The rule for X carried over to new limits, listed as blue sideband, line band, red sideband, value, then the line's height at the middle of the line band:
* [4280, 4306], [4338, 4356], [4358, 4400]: 1.5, 0.972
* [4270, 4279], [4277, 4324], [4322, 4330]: 1.6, 0.929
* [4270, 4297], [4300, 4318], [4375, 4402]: 2.0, 0.953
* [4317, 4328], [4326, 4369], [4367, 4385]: 2.2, 0.969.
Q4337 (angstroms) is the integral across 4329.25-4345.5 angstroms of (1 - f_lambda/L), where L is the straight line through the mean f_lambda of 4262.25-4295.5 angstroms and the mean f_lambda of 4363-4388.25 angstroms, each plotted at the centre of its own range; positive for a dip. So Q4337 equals 2.5 angstroms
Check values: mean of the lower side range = 0.962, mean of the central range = 0.848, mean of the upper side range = 1.03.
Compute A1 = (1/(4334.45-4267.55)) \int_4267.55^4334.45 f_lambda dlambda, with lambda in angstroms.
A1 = 0.896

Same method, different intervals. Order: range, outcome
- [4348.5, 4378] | 1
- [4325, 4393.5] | 0.957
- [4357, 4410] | 1.01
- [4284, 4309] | 0.866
